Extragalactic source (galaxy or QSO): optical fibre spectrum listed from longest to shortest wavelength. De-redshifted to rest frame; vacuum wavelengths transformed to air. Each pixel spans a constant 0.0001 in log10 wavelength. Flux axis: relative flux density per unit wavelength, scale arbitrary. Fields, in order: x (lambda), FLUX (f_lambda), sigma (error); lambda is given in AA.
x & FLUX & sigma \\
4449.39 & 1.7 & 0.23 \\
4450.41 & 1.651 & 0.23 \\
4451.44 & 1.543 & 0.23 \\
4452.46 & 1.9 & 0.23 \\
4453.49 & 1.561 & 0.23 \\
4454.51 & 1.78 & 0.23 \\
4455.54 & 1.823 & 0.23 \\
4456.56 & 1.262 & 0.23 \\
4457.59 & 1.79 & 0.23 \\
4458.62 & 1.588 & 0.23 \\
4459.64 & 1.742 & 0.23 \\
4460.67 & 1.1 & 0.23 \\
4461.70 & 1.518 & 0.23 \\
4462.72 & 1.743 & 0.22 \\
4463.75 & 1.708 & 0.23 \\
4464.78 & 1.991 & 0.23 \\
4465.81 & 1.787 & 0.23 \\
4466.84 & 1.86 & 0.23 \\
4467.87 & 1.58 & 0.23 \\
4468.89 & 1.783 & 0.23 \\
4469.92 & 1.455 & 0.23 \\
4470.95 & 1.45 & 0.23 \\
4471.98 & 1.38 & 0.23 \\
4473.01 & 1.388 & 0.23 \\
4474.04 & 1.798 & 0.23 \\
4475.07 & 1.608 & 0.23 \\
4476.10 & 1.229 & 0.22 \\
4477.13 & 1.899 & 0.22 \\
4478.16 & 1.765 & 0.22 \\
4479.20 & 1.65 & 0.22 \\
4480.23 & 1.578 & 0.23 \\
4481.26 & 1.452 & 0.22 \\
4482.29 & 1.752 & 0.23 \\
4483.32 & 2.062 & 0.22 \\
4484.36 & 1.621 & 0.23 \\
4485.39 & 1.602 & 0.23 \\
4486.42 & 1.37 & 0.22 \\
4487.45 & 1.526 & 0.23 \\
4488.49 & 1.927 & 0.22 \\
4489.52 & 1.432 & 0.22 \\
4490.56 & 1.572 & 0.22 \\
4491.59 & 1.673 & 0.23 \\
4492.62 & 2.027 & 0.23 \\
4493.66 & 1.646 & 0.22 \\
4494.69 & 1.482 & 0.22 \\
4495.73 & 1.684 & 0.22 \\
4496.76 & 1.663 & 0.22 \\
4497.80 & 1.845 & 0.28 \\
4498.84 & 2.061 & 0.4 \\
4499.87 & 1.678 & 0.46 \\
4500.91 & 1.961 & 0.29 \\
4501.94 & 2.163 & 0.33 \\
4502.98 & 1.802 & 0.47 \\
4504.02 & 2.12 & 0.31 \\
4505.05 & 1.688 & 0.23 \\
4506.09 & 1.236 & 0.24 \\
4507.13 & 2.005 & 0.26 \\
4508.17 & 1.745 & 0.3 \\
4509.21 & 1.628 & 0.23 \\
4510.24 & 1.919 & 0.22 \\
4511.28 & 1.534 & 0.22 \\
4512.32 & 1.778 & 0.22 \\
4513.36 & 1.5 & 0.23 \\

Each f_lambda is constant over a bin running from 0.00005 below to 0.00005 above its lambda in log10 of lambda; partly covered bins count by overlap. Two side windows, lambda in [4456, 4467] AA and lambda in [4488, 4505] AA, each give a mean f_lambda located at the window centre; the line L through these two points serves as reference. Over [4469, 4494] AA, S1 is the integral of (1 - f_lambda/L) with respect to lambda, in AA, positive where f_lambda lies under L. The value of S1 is 1.5 AA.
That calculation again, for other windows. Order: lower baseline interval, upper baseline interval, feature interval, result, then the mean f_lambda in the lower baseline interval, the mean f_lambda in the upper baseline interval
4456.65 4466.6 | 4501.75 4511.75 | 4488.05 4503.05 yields -0.3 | 1.65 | 1.77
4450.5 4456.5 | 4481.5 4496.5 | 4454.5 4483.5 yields 0.8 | 1.68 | 1.67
